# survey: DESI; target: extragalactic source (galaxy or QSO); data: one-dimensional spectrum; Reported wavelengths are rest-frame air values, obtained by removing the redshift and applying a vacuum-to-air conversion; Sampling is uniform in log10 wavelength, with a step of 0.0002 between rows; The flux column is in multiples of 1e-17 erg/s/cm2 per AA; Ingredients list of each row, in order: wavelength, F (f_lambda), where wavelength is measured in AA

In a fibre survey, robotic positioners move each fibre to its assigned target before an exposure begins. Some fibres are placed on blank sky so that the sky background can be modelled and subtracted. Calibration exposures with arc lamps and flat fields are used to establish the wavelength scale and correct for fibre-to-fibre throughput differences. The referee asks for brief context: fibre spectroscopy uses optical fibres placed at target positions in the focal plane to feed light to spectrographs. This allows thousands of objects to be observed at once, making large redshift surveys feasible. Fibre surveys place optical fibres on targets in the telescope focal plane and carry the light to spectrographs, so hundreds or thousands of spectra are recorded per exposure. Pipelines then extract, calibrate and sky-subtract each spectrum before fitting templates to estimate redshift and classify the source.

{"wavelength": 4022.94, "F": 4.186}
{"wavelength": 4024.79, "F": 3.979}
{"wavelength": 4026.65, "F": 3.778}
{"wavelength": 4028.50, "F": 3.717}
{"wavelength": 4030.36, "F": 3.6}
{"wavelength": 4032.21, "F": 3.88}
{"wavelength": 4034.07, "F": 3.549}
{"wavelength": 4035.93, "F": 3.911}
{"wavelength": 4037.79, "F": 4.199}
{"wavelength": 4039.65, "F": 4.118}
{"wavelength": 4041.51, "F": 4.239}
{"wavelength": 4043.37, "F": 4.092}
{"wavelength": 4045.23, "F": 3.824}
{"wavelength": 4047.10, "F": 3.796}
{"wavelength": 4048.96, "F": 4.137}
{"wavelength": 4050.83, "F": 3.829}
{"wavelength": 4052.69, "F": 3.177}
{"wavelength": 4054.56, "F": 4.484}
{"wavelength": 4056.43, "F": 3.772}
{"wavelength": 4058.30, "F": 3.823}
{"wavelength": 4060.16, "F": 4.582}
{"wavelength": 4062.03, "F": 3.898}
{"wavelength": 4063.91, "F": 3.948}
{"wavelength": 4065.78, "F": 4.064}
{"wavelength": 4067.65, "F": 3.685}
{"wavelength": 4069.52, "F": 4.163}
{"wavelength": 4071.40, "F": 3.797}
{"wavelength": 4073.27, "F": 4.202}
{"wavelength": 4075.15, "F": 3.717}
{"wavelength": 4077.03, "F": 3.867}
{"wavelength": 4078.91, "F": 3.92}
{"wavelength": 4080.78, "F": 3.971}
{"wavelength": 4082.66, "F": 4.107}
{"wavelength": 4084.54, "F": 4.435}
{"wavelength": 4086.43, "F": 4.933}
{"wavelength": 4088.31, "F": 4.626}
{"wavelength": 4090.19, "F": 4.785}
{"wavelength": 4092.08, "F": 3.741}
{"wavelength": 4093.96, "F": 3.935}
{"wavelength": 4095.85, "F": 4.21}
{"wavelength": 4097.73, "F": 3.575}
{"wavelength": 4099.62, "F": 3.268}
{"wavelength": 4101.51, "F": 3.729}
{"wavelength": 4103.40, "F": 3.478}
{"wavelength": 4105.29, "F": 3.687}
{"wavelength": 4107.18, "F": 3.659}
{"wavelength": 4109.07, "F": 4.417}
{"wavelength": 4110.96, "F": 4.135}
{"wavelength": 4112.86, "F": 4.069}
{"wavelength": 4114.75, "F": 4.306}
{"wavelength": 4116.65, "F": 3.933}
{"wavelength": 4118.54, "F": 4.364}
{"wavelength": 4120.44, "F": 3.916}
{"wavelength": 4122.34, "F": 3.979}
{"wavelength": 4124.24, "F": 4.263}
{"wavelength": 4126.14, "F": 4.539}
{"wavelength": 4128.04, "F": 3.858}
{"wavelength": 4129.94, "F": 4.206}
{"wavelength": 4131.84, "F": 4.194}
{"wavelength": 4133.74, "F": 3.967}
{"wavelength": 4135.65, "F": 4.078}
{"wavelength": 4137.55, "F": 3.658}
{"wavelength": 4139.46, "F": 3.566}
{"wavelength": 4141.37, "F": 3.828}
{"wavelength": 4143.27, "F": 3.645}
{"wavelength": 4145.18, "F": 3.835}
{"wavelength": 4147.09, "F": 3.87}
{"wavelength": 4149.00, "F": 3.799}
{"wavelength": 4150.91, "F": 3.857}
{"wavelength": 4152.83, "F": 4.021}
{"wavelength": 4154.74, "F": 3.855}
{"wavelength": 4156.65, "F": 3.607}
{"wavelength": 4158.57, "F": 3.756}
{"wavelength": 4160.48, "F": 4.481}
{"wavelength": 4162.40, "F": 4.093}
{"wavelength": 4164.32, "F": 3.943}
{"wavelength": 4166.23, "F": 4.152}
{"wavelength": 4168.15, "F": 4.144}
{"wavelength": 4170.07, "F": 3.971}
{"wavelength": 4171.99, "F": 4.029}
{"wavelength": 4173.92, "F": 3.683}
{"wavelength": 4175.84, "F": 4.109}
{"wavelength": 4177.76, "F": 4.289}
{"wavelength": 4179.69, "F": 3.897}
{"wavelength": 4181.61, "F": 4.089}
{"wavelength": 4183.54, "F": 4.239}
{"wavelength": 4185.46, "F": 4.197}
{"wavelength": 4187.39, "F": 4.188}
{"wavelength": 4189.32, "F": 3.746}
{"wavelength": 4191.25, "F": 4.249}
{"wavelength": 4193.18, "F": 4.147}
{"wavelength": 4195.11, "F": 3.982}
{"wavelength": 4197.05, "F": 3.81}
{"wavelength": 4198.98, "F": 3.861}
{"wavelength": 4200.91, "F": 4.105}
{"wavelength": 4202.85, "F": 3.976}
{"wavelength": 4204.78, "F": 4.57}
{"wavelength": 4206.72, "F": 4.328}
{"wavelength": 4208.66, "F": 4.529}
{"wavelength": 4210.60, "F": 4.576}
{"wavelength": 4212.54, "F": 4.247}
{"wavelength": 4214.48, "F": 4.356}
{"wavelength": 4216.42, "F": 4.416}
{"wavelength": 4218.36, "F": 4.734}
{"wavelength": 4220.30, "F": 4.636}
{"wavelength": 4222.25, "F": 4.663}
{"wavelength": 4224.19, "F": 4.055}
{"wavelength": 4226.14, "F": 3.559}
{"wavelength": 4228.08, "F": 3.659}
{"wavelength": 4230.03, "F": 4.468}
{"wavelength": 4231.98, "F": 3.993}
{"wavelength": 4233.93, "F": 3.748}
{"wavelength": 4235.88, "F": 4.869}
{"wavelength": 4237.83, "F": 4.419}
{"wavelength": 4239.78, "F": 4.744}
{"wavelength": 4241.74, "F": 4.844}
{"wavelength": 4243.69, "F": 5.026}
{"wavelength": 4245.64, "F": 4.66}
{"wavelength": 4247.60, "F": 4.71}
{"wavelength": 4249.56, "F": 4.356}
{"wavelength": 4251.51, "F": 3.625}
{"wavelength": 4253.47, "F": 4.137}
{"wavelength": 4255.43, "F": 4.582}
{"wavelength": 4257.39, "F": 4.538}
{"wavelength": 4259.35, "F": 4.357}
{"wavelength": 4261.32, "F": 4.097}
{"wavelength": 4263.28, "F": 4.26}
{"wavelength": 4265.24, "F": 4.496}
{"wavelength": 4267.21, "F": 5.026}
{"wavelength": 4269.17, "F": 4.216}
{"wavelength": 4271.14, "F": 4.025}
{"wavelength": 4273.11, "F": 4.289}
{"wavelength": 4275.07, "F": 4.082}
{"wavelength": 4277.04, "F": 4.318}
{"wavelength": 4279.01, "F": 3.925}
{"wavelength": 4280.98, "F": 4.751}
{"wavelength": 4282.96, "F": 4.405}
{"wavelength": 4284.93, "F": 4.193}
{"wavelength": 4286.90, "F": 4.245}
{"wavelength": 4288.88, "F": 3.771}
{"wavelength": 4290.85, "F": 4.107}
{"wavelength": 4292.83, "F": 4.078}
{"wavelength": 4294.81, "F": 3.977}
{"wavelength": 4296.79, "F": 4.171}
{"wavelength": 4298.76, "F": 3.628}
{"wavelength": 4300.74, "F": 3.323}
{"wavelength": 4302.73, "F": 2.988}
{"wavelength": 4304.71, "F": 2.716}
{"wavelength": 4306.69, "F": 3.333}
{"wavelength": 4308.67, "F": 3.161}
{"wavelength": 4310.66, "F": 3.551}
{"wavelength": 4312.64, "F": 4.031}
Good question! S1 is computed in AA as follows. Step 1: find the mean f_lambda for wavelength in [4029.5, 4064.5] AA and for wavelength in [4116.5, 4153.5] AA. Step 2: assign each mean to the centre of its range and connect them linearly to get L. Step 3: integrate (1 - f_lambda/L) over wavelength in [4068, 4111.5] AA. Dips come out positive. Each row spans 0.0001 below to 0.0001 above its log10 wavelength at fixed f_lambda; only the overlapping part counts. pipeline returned -0.6 AA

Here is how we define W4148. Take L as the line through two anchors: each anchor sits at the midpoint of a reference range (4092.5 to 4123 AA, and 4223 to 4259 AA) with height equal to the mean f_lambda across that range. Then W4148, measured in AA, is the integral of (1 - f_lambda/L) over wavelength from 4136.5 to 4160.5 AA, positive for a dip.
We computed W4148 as 1.4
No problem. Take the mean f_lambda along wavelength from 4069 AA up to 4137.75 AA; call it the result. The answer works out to 4.05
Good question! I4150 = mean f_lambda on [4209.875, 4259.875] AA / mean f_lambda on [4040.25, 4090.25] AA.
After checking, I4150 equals 1.08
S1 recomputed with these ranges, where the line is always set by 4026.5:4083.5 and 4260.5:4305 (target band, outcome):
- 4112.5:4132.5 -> -0.9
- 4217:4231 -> -0.8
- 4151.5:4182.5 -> -0.1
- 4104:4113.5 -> 0.0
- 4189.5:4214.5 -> -1.1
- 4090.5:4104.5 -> 0.7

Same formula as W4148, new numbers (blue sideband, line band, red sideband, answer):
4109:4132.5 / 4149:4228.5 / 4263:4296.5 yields 1.47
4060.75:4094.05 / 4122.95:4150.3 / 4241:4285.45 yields 1.61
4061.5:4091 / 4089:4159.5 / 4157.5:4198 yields 2.74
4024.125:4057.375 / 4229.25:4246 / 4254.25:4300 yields -1.40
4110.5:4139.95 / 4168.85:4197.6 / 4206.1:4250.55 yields 1.48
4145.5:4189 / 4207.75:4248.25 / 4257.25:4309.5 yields -4.18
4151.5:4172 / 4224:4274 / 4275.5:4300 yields -3.15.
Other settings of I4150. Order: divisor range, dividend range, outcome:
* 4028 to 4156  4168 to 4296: 1.07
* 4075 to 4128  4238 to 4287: 1.08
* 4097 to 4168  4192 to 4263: 1.10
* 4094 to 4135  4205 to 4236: 1.08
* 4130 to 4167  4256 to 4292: 1.10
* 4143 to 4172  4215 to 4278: 1.11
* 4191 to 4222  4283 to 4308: 0.87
